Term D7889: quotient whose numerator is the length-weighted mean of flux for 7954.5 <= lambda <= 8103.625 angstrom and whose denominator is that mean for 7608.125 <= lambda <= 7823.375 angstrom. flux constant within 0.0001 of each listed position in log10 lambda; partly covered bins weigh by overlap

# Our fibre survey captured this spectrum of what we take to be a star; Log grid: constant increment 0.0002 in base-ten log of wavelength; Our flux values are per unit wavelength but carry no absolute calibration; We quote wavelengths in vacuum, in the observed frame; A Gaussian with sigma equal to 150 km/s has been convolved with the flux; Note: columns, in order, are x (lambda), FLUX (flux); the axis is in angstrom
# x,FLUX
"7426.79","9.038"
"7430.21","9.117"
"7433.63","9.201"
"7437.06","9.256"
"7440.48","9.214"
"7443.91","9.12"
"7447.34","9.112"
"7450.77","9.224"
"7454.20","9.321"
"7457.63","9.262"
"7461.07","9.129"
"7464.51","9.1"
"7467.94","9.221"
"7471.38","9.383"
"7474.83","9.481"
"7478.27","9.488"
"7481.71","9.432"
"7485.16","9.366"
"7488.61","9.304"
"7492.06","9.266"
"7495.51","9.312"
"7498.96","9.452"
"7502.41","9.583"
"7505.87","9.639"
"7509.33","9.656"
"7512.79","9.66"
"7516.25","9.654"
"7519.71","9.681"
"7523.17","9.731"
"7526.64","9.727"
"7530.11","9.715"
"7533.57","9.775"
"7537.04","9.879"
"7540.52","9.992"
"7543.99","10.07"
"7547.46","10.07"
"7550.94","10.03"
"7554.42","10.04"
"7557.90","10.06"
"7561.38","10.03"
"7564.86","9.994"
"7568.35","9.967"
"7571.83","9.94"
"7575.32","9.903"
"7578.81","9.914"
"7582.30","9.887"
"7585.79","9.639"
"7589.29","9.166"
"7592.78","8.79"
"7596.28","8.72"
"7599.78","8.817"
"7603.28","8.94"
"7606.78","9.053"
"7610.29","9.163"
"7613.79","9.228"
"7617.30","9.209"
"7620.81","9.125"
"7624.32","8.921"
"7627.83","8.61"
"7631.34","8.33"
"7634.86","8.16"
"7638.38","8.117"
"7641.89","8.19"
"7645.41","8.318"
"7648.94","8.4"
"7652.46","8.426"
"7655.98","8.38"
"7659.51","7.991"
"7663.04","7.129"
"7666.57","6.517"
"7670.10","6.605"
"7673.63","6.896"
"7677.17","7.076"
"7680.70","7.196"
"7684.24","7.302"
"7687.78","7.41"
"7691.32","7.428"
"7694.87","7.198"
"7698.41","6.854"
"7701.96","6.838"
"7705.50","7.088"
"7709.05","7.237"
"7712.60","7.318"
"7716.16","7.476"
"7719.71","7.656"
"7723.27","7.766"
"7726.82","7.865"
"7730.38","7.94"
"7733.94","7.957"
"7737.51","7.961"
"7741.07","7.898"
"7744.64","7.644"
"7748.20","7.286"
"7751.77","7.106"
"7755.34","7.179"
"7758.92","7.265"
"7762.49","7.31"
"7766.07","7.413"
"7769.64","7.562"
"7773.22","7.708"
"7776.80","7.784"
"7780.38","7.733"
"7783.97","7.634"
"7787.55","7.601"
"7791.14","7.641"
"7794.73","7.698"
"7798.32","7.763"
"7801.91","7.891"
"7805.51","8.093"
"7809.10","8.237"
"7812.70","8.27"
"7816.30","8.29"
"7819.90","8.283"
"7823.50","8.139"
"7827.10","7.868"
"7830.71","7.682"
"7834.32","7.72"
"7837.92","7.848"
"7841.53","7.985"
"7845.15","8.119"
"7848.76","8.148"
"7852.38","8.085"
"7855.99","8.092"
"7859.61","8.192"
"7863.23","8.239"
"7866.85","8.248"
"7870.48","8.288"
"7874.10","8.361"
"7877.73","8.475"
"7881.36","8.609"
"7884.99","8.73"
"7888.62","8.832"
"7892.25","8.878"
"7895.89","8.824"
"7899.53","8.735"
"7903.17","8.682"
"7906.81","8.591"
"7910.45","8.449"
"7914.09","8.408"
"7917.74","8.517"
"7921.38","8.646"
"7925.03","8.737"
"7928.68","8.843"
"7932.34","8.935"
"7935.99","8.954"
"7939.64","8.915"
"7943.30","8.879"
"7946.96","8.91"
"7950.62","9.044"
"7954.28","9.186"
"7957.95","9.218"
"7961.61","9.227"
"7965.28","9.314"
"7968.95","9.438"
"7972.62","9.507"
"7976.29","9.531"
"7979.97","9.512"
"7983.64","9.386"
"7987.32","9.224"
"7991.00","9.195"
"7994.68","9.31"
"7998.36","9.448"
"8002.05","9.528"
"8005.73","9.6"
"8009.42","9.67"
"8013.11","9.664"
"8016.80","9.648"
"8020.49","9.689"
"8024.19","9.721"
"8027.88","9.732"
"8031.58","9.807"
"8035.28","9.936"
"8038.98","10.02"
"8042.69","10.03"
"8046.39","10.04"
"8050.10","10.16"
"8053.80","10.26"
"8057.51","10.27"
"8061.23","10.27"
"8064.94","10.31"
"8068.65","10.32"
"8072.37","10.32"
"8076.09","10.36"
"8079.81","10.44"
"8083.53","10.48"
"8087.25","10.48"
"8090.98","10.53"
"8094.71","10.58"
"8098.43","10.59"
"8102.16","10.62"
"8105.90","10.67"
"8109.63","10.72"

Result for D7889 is 1.3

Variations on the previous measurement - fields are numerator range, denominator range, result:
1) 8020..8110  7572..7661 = 1.16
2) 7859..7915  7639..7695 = 1.13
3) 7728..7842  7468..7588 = 0.80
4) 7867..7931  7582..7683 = 1.03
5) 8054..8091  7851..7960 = 1.20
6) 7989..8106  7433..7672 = 1.09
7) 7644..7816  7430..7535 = 0.80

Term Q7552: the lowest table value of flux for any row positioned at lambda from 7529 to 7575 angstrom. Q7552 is 9.715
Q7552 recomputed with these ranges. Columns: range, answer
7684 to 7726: 6.838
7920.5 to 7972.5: 8.646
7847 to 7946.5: 8.085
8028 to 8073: 9.807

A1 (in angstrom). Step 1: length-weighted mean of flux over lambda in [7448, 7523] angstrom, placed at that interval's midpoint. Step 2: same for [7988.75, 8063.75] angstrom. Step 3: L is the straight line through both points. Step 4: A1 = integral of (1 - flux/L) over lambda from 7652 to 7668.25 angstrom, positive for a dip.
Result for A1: 3.2 angstrom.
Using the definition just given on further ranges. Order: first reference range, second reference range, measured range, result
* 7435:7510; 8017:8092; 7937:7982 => 3.6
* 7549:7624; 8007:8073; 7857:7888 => 4.4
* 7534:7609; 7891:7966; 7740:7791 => 9.5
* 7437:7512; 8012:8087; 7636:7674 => 7.2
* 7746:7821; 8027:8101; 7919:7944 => 0.6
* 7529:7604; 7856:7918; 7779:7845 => 6.6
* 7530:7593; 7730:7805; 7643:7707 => 9.1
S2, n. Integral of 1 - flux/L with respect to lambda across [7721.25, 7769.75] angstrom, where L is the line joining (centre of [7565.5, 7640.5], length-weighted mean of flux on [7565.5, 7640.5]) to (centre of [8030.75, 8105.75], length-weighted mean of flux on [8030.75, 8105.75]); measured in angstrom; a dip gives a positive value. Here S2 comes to 9.7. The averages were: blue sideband 9.13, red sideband 10.3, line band 7.58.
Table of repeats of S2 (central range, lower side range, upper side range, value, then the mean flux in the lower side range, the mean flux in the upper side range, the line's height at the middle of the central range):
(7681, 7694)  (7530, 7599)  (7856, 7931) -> 2.74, 9.77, 8.55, 9.31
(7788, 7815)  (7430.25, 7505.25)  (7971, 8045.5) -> 4.44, 9.3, 9.61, 9.49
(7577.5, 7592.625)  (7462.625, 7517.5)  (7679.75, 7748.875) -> -1.67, 9.43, 7.47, 8.6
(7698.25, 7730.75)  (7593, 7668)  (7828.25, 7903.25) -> 3.90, 8.48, 8.31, 8.42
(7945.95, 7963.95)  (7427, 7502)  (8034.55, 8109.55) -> 1.79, 9.28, 10.3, 10.1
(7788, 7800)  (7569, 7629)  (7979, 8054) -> 2.24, 9.26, 9.69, 9.46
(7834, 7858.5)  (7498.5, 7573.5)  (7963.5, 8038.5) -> 4.13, 9.84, 9.55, 9.65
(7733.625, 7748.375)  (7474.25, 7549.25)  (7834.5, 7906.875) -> 1.76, 9.64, 8.38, 8.83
